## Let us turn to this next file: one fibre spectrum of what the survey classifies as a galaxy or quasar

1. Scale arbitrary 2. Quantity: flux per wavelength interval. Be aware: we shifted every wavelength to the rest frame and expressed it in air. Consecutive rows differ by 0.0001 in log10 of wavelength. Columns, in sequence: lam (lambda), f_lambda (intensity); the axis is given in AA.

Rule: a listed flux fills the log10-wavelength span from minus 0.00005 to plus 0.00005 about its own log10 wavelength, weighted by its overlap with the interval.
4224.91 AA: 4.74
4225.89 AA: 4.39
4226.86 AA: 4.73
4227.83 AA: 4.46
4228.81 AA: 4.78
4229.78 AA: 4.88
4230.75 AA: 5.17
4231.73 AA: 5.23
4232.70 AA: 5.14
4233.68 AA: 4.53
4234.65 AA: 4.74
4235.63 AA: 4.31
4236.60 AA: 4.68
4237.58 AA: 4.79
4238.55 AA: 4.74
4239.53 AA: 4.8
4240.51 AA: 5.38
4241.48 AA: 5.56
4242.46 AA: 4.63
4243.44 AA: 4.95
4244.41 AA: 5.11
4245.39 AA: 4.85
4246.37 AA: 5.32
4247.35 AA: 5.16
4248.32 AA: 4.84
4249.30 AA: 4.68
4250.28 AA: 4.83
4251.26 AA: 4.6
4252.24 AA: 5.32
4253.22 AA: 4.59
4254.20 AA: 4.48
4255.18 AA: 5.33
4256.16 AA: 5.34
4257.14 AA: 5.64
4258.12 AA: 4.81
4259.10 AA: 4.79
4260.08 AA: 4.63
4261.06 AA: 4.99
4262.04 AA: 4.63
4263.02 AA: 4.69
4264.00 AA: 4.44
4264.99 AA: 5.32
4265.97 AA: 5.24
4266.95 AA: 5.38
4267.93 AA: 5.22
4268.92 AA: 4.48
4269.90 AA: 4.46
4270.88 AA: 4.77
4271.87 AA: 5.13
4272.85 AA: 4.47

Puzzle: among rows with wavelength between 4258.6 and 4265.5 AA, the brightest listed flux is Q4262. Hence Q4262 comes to 5.32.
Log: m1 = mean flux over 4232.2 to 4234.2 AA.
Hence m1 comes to 4.85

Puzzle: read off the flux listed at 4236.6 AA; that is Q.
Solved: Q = 4.68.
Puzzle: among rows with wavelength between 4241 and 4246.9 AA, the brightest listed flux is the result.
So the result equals 5.56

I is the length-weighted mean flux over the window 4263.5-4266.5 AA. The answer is 5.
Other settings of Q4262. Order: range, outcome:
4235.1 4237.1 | 4.68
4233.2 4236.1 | 4.74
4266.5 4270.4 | 5.38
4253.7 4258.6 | 5.64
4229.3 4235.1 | 5.23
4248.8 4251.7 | 4.83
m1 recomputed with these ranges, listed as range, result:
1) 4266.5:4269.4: 5.02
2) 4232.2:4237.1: 4.68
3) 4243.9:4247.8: 5.11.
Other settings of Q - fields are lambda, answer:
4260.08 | 4.63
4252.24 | 5.32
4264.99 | 5.32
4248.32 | 4.84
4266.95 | 5.38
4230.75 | 5.17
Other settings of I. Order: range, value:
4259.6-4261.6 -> 4.81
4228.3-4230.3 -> 4.84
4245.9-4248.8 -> 5.12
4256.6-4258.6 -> 5.23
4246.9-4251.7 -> 4.83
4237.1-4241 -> 4.94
